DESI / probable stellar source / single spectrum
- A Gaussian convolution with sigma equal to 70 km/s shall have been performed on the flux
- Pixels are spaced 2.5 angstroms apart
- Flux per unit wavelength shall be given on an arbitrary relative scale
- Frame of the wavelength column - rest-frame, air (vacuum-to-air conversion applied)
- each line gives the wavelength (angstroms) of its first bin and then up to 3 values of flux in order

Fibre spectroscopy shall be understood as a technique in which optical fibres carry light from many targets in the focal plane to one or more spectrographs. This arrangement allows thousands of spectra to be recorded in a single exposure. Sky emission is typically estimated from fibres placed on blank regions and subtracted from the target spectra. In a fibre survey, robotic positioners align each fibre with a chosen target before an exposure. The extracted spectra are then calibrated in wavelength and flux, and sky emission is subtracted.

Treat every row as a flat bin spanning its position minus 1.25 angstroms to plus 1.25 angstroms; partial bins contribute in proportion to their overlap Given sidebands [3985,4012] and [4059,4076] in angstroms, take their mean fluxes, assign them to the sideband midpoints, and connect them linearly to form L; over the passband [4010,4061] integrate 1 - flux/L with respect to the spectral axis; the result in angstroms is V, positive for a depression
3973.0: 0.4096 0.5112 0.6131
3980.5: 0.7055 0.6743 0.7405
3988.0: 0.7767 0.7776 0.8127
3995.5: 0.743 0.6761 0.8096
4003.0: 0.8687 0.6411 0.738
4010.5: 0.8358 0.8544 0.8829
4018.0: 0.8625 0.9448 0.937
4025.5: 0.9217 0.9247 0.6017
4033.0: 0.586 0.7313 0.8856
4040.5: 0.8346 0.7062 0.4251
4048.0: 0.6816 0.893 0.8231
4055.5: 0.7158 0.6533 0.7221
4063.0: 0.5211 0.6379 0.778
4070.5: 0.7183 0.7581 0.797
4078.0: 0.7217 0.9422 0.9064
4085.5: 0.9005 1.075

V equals -3.51 angstroms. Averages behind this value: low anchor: 0.767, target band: 0.782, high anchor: 0.7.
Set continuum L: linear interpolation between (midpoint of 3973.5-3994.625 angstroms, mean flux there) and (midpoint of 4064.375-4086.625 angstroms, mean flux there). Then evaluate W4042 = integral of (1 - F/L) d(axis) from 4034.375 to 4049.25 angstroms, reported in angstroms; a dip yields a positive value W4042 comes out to 0.9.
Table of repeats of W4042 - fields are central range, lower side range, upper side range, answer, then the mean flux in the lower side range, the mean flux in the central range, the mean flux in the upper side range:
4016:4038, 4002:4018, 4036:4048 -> -1.8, 0.807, 0.82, 0.711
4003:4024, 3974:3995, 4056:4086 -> -3.5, 0.699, 0.838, 0.75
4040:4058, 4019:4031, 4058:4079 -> 1.5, 0.882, 0.716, 0.703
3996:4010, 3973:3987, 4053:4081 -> -2.1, 0.63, 0.751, 0.723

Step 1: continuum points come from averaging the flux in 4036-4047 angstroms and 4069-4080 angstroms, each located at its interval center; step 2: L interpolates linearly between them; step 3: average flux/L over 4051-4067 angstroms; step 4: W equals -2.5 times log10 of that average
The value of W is 0.07 mag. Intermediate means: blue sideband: 0.713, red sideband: 0.763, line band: 0.69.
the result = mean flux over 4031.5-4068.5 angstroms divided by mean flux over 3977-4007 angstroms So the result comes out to 1.0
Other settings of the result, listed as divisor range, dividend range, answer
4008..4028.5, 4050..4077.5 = 0.82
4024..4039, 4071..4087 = 1.08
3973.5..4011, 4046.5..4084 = 1.04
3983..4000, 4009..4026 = 1.18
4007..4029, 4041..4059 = 0.80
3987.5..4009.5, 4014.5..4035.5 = 1.09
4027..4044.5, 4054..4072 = 0.91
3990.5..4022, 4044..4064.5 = 0.84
